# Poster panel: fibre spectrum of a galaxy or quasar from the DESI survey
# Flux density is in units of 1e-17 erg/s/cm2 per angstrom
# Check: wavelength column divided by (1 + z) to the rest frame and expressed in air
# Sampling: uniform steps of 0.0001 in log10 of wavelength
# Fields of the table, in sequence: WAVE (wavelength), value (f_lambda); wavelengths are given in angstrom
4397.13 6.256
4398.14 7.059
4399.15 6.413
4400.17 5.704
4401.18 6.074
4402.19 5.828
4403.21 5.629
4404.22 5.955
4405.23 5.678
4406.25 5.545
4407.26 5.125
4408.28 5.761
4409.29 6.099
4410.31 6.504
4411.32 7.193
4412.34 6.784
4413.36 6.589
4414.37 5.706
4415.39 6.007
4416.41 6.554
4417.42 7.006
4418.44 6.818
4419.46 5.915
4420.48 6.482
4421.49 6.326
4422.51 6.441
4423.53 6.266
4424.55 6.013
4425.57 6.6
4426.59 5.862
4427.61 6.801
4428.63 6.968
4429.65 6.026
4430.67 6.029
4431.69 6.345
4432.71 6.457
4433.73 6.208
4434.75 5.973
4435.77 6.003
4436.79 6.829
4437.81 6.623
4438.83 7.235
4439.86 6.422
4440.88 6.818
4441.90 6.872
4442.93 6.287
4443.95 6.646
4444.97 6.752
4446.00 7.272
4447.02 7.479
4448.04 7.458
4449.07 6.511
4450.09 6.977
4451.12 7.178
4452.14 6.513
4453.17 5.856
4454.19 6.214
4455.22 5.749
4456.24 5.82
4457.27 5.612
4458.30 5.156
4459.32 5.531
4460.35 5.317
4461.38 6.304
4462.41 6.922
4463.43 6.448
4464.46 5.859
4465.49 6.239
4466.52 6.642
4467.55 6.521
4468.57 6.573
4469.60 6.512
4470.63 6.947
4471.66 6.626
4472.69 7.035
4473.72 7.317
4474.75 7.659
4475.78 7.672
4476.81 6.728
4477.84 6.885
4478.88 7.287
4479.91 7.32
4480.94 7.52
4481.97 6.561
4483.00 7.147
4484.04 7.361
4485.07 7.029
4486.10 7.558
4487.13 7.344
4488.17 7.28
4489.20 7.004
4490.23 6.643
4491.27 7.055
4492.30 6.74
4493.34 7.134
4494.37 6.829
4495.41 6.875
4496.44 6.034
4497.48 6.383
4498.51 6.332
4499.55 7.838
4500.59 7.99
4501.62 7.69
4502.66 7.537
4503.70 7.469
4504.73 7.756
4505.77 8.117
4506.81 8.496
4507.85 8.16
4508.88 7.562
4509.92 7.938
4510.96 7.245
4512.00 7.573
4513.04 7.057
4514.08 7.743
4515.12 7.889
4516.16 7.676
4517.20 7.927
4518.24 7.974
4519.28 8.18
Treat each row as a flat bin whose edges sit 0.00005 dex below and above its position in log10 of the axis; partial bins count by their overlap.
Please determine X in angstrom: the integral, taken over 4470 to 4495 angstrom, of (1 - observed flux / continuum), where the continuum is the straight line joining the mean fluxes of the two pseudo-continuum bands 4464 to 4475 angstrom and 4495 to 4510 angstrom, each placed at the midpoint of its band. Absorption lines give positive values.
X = -0.4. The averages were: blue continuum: 6.7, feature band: 7.11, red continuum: 7.47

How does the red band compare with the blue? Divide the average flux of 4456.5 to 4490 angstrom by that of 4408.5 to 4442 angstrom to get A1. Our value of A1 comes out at 1.05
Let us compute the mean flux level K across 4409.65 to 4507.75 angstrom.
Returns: 6.72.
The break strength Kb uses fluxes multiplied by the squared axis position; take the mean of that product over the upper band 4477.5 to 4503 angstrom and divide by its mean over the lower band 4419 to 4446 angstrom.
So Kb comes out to 1.13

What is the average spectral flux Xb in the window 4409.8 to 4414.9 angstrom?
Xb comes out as 6.55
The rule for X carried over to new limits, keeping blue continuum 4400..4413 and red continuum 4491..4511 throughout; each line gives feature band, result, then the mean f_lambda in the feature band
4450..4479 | 1.6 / 6.47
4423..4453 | -0.6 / 6.59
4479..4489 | -0.2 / 7.23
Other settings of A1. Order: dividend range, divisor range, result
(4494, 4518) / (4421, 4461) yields 1.17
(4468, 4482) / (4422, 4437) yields 1.12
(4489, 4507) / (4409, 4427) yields 1.12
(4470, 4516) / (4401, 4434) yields 1.17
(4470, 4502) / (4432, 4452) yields 1.05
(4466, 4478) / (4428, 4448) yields 1.05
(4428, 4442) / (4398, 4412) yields 1.08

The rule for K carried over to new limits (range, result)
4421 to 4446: 6.47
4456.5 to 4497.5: 6.74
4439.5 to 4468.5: 6.41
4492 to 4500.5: 6.83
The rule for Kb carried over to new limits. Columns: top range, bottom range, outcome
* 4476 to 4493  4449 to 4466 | 1.17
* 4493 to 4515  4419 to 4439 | 1.21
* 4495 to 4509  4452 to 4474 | 1.21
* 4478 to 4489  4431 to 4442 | 1.13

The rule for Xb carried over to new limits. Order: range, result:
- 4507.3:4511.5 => 7.73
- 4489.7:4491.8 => 6.86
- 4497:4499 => 6.38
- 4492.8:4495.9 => 6.93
